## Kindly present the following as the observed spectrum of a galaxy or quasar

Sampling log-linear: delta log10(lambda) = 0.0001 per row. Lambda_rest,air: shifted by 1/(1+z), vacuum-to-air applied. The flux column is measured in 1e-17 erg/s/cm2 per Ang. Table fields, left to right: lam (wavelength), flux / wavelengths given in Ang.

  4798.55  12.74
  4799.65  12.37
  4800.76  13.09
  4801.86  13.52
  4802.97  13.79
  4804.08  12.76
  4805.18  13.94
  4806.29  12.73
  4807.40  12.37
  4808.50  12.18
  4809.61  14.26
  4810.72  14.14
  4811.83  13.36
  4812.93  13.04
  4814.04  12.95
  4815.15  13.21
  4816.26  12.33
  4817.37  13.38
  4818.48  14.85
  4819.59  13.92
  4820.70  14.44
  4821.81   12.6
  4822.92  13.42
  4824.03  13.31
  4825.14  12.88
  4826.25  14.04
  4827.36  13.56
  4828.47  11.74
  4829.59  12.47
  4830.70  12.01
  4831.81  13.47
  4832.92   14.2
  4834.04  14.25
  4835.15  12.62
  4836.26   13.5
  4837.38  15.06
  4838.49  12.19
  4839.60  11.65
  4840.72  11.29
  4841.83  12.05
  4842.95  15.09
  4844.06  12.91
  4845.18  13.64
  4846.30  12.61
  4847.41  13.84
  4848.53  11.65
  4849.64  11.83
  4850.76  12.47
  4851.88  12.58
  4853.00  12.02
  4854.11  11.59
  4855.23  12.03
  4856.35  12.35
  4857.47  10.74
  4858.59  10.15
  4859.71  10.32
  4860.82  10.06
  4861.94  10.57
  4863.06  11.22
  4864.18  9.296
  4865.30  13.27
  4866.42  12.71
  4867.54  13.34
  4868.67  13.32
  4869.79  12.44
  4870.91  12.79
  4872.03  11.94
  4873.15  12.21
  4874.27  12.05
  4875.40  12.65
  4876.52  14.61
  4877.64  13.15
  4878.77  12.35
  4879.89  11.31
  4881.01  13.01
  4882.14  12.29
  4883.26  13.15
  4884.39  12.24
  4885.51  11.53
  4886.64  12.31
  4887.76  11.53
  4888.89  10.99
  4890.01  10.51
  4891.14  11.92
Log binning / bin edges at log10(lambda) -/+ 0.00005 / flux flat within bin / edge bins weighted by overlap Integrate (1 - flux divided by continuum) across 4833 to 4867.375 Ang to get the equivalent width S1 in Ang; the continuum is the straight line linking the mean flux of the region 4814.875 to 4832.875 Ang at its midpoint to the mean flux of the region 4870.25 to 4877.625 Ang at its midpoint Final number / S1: 2.04 Ang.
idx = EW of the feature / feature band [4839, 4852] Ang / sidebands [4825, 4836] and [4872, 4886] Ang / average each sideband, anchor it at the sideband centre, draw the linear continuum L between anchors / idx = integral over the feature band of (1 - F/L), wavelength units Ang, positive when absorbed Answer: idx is 0.3 Ang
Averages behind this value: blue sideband 13.1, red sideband 12.5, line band 12.6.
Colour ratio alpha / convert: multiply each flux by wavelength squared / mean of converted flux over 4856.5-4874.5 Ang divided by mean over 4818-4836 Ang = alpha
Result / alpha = 0.9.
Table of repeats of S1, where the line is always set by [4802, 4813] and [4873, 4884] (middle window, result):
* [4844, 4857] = 0.5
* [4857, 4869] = 1.4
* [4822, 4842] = 0.1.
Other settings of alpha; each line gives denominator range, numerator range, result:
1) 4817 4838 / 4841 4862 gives 0.90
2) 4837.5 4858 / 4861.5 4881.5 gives 1.00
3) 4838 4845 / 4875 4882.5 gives 1.03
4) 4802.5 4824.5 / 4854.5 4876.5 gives 0.91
